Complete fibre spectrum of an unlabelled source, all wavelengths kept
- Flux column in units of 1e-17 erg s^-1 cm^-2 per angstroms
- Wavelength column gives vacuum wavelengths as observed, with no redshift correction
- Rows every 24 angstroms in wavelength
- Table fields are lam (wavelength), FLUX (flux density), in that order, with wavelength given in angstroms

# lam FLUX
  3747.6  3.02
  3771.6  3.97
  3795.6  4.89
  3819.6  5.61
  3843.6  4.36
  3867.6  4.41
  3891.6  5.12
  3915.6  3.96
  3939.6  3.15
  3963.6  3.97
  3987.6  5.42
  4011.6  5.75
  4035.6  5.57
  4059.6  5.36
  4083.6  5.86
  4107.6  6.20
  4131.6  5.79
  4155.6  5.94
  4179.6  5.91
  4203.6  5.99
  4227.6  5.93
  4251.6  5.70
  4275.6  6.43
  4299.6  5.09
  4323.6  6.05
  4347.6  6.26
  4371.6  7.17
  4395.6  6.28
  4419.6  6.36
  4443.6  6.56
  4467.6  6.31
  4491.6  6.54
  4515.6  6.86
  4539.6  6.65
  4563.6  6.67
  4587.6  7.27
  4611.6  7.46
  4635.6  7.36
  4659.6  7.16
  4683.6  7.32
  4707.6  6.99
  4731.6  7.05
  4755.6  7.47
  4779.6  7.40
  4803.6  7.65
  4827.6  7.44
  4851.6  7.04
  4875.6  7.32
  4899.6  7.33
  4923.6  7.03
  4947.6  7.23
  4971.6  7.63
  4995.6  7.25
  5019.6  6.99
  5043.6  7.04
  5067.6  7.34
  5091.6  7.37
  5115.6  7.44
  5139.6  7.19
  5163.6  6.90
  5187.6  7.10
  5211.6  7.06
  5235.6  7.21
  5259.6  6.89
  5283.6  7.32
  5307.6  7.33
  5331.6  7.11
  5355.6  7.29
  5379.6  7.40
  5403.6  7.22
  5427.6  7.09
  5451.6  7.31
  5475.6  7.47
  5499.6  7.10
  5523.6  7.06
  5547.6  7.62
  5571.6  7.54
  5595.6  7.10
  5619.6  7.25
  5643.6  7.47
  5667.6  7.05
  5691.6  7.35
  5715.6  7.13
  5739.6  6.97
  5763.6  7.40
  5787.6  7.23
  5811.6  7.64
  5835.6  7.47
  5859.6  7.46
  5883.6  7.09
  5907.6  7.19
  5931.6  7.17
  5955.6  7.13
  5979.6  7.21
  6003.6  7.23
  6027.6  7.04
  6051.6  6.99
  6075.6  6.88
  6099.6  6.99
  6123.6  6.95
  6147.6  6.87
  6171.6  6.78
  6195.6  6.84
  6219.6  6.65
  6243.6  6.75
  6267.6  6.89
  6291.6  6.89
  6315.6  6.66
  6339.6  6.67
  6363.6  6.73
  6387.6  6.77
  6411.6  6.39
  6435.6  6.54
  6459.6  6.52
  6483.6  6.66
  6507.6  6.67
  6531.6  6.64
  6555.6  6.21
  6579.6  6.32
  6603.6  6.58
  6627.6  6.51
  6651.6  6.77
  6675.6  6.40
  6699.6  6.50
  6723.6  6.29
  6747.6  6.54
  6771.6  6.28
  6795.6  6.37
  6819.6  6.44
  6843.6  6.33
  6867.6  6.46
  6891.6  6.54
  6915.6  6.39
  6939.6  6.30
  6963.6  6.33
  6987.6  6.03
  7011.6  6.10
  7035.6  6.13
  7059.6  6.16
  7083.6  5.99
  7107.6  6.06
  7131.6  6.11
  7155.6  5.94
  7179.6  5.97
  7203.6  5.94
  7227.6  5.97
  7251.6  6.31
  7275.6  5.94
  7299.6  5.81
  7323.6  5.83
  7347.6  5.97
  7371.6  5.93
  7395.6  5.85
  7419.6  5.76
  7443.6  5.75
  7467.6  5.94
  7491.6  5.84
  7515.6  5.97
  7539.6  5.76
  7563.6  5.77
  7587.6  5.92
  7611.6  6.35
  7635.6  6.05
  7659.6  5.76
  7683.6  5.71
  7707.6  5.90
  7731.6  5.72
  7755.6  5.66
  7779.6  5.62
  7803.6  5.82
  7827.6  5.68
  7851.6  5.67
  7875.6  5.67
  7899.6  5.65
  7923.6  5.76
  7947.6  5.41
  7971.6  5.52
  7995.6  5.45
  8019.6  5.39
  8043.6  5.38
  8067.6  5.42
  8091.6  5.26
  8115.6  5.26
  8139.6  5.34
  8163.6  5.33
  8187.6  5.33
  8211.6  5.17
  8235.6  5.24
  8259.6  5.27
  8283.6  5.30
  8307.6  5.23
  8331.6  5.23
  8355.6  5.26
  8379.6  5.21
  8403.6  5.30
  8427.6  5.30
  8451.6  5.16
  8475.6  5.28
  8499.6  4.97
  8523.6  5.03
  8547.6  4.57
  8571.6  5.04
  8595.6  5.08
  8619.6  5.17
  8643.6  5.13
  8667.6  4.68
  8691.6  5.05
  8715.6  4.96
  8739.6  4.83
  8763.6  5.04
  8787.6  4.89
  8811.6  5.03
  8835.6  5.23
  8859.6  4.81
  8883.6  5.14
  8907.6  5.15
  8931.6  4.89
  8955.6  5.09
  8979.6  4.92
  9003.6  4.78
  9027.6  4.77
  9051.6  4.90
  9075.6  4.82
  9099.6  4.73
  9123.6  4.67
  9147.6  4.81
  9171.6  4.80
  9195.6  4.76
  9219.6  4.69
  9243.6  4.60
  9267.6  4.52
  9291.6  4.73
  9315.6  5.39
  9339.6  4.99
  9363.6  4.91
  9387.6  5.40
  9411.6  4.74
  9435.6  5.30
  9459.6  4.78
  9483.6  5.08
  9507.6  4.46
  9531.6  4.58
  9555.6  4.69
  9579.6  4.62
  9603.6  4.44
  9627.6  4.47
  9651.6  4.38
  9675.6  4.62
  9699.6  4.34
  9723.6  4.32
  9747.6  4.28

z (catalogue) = 0.00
